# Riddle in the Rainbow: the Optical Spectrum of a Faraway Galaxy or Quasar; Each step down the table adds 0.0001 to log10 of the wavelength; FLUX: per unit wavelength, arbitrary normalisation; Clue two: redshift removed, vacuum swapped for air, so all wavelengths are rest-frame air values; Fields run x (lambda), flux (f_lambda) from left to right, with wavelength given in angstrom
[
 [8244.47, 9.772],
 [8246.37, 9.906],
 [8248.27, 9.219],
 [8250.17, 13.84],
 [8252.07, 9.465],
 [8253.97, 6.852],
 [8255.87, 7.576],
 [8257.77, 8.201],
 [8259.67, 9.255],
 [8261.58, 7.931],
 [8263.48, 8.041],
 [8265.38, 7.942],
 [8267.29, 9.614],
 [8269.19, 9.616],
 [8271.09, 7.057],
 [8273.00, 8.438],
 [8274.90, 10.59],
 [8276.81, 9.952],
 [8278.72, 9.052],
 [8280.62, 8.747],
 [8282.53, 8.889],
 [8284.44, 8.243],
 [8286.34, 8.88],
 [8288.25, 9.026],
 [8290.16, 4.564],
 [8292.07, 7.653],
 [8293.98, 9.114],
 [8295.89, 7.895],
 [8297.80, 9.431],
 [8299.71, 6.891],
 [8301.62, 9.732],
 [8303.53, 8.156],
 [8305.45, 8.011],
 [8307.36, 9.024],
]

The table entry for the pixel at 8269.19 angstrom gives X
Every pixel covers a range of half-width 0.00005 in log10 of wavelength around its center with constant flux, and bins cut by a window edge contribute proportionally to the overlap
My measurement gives 9.616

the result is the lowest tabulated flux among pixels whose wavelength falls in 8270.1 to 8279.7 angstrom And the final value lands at 7.057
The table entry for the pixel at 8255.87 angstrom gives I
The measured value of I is 7.576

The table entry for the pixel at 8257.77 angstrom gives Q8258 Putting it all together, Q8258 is 8.201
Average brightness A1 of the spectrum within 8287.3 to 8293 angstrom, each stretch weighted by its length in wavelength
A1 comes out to 7.07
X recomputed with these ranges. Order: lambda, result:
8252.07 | 9.465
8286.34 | 8.88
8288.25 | 9.026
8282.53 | 8.889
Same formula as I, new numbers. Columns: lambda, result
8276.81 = 9.952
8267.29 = 9.614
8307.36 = 9.024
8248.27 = 9.219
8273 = 8.438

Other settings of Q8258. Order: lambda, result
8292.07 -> 7.653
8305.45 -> 8.011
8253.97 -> 6.852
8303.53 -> 8.156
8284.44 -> 8.243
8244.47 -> 9.772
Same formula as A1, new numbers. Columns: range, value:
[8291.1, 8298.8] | 8.51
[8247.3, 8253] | 10.8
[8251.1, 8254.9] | 8.2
